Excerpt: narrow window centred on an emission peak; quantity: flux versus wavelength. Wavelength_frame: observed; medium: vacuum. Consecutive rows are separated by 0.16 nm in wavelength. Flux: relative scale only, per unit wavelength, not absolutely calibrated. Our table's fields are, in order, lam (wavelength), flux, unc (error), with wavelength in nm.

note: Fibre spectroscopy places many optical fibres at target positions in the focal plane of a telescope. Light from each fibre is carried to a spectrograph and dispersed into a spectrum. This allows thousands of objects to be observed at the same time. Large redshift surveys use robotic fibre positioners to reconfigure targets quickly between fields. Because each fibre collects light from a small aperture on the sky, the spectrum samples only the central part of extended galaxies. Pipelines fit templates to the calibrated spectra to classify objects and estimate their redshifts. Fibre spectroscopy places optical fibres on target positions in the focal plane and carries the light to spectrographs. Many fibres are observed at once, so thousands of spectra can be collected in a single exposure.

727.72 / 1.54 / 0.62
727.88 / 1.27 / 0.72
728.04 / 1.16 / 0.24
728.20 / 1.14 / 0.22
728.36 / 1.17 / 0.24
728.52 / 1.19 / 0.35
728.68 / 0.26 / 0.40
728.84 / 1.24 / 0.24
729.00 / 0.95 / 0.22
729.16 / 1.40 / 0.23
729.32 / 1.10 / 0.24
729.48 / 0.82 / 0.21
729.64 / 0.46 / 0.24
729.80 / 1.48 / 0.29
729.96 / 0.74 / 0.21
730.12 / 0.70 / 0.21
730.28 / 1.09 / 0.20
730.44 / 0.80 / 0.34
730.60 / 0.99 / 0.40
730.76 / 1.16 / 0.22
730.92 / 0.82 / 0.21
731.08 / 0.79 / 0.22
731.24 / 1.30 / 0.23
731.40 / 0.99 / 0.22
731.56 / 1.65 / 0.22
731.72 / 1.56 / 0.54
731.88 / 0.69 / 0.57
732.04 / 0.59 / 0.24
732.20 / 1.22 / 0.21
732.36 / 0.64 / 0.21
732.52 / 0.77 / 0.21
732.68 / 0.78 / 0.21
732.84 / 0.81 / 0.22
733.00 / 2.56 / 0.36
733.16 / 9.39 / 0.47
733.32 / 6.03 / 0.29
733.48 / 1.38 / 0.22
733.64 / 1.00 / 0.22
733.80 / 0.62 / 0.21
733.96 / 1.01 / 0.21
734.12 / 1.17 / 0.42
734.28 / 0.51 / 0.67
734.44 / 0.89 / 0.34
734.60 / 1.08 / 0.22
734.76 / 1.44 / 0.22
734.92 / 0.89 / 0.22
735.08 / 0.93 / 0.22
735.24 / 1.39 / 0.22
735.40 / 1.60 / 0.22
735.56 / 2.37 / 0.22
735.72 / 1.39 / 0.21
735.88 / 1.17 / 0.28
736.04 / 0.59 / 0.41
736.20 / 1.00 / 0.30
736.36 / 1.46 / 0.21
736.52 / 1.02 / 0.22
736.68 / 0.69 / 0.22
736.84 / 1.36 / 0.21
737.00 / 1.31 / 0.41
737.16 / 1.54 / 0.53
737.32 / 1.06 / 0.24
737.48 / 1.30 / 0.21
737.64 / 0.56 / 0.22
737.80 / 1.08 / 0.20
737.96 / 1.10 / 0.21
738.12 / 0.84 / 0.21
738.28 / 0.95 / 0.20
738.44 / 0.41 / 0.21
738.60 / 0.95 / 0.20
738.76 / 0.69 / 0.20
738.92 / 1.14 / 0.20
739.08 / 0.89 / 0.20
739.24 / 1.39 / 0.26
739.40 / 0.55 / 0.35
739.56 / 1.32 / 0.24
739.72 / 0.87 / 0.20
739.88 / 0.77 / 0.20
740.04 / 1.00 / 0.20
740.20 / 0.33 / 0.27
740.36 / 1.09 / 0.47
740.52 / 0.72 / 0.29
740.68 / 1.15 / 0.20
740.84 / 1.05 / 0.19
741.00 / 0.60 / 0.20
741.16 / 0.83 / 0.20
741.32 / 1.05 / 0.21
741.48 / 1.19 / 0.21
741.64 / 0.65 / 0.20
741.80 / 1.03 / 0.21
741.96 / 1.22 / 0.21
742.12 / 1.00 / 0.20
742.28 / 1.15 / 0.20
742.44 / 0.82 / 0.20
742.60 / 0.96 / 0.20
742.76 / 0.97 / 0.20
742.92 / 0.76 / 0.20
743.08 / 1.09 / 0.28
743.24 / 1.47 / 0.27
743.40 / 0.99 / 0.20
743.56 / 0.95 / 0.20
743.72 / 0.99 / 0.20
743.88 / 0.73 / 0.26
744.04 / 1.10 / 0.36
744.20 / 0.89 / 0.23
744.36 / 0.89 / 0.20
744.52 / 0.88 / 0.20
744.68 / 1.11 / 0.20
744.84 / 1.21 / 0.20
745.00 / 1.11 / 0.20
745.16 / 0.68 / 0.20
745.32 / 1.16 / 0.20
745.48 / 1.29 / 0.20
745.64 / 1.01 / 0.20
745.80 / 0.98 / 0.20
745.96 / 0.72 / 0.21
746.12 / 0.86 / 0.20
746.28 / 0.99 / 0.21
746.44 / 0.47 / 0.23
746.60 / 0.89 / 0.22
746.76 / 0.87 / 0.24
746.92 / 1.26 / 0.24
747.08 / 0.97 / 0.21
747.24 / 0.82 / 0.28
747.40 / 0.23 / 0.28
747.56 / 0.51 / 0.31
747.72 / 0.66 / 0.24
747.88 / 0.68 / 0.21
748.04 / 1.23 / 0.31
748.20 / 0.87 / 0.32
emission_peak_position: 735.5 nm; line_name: [N II]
